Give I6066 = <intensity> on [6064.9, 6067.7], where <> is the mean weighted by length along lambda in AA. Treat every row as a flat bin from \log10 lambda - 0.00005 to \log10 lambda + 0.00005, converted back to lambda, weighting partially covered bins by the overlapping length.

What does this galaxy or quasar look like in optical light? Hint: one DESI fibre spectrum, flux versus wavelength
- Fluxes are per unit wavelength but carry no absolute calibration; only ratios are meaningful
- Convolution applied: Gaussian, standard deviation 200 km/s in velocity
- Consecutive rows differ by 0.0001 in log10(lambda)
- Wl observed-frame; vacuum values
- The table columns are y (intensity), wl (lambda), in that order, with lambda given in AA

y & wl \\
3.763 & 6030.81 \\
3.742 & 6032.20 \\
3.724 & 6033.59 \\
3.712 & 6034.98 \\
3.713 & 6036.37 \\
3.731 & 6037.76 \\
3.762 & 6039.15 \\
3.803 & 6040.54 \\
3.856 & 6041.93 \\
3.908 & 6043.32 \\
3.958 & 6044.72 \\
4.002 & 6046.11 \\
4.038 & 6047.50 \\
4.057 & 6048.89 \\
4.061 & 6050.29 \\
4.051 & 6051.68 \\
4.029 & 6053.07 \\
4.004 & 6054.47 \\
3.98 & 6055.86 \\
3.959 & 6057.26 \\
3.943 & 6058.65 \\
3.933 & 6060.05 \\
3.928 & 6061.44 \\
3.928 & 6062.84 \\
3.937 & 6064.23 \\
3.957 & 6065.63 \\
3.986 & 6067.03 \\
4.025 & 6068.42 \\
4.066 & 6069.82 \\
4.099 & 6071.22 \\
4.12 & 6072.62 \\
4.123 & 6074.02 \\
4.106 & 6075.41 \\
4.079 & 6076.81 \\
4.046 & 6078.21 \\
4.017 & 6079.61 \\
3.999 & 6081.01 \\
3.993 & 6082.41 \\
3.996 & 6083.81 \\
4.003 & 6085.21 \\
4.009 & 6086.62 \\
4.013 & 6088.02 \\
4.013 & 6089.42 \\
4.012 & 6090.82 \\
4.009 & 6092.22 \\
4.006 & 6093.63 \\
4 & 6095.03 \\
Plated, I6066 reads 3.96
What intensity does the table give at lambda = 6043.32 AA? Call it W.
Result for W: 3.908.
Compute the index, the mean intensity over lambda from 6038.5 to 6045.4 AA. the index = 3.85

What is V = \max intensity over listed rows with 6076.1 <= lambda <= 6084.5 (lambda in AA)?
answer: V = 4.079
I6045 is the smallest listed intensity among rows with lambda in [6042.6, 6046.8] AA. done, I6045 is 3.908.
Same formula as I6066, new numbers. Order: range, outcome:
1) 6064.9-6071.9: 4.02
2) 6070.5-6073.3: 4.1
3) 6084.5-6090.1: 4.01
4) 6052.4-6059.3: 3.98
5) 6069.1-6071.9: 4.08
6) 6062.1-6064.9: 3.94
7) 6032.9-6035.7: 3.72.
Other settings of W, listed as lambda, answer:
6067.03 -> 3.986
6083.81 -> 3.996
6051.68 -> 4.051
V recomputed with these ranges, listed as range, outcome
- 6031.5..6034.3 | 3.742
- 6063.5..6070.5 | 4.066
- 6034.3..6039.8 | 3.762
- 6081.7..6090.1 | 4.013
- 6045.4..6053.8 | 4.061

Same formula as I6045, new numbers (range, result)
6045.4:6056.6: 3.98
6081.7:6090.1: 3.993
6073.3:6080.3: 4.017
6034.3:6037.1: 3.712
